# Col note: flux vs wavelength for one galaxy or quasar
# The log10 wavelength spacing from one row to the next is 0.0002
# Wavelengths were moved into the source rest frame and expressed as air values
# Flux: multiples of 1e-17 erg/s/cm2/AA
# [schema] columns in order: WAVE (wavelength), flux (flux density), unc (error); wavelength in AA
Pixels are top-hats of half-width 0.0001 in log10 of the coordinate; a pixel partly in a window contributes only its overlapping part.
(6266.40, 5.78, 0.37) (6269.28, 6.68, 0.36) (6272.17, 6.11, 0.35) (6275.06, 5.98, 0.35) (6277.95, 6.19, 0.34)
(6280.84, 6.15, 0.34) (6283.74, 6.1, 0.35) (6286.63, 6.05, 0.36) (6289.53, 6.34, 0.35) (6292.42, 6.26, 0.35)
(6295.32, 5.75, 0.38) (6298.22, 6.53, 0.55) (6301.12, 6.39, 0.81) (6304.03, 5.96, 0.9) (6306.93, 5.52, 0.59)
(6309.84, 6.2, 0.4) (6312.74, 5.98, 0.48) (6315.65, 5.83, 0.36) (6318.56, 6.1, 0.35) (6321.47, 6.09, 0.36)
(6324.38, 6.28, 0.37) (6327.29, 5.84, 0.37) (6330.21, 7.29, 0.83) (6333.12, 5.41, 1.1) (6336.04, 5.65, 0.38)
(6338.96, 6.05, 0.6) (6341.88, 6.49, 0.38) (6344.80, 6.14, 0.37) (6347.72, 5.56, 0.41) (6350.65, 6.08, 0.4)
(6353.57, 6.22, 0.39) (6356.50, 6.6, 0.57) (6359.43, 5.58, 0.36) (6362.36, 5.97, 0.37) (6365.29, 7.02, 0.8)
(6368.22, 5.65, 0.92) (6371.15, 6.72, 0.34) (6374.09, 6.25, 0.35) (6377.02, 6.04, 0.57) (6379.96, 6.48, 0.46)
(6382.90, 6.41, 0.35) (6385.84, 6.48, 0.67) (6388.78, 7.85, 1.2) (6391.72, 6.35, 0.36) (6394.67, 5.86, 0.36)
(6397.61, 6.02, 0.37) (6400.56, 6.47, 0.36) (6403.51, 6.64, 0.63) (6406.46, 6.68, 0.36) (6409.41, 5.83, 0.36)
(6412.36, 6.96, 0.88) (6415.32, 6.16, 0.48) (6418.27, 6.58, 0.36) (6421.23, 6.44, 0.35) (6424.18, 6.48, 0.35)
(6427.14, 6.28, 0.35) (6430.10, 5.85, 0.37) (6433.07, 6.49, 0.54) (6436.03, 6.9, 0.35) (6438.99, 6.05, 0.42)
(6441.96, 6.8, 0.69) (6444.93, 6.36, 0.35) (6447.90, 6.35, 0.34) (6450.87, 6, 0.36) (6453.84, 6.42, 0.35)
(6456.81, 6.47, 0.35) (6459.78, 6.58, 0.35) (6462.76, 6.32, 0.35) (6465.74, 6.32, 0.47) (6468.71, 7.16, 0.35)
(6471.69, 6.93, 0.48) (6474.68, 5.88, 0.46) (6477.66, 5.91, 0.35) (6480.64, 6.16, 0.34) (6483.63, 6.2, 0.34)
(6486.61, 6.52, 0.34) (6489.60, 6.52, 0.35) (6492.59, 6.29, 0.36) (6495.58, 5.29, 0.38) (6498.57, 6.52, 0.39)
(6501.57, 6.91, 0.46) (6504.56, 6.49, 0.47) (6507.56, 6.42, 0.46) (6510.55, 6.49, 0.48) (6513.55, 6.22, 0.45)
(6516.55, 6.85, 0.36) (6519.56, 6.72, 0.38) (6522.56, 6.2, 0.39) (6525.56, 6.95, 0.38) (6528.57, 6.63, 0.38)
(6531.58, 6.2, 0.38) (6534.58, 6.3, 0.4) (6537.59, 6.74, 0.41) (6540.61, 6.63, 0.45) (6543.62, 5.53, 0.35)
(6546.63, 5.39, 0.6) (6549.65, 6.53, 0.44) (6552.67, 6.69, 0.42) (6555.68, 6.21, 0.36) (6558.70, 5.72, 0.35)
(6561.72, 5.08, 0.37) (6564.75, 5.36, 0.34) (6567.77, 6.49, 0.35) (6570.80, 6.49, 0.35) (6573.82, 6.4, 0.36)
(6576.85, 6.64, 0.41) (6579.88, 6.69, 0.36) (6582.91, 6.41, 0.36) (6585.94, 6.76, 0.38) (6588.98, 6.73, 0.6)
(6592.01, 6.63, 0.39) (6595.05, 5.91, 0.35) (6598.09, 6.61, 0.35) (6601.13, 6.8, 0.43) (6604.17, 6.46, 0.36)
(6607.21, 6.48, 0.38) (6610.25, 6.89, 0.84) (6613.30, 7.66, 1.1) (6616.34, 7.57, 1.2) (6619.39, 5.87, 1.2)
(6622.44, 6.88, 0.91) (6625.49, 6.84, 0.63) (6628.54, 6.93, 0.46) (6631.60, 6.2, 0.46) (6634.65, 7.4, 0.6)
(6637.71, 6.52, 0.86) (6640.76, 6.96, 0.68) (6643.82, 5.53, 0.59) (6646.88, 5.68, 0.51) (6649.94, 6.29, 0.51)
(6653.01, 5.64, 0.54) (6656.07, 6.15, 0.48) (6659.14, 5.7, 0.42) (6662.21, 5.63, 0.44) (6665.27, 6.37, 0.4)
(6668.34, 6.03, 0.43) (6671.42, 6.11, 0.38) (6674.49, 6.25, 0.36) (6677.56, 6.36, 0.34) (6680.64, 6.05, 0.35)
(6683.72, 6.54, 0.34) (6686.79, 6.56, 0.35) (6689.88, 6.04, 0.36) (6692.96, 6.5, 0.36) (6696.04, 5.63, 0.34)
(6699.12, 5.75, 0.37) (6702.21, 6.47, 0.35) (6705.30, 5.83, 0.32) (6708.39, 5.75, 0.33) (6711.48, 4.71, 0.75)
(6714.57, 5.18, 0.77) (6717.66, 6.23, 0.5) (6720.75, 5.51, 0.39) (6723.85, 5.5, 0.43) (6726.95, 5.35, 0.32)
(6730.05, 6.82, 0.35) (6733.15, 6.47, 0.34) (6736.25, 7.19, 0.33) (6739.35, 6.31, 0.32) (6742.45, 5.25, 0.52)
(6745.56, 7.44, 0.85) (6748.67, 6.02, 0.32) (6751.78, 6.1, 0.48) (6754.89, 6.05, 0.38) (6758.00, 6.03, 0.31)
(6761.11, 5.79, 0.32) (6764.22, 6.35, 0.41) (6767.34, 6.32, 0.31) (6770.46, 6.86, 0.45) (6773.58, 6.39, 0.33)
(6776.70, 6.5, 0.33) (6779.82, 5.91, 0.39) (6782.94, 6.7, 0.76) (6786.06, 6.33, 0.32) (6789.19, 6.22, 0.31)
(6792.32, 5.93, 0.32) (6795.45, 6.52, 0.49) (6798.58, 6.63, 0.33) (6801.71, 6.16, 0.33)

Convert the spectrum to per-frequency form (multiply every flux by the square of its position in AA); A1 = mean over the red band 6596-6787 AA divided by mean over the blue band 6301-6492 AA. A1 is 1.09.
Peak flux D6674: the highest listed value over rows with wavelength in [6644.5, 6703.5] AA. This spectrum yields 6.56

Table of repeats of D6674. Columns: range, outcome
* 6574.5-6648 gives 7.66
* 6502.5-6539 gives 6.95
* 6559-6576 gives 6.49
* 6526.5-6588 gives 6.76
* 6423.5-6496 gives 7.16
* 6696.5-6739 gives 7.19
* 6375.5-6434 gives 7.85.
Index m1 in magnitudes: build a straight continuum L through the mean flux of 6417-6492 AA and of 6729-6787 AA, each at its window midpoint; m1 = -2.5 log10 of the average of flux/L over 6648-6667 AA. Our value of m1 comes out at 0.07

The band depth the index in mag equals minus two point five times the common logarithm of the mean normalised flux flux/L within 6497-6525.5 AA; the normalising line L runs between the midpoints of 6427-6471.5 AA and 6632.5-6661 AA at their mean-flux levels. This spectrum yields -0.03 mag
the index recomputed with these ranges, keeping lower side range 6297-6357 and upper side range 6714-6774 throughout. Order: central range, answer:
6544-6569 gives 0.04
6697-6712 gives 0.07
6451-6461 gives -0.05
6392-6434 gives -0.04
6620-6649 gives -0.06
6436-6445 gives -0.06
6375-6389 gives -0.07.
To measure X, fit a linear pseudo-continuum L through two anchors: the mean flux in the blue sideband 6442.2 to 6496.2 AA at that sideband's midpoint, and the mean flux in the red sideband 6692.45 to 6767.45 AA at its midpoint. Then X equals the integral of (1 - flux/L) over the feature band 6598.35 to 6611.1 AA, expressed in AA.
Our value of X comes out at -1.0 AA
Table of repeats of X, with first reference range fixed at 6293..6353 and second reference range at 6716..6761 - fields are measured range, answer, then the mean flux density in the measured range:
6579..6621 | -3.82 AA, 6.68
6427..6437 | -0.46 AA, 6.36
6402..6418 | -1.01 AA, 6.46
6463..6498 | -1.16 AA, 6.3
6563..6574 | -0.04 AA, 6.13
